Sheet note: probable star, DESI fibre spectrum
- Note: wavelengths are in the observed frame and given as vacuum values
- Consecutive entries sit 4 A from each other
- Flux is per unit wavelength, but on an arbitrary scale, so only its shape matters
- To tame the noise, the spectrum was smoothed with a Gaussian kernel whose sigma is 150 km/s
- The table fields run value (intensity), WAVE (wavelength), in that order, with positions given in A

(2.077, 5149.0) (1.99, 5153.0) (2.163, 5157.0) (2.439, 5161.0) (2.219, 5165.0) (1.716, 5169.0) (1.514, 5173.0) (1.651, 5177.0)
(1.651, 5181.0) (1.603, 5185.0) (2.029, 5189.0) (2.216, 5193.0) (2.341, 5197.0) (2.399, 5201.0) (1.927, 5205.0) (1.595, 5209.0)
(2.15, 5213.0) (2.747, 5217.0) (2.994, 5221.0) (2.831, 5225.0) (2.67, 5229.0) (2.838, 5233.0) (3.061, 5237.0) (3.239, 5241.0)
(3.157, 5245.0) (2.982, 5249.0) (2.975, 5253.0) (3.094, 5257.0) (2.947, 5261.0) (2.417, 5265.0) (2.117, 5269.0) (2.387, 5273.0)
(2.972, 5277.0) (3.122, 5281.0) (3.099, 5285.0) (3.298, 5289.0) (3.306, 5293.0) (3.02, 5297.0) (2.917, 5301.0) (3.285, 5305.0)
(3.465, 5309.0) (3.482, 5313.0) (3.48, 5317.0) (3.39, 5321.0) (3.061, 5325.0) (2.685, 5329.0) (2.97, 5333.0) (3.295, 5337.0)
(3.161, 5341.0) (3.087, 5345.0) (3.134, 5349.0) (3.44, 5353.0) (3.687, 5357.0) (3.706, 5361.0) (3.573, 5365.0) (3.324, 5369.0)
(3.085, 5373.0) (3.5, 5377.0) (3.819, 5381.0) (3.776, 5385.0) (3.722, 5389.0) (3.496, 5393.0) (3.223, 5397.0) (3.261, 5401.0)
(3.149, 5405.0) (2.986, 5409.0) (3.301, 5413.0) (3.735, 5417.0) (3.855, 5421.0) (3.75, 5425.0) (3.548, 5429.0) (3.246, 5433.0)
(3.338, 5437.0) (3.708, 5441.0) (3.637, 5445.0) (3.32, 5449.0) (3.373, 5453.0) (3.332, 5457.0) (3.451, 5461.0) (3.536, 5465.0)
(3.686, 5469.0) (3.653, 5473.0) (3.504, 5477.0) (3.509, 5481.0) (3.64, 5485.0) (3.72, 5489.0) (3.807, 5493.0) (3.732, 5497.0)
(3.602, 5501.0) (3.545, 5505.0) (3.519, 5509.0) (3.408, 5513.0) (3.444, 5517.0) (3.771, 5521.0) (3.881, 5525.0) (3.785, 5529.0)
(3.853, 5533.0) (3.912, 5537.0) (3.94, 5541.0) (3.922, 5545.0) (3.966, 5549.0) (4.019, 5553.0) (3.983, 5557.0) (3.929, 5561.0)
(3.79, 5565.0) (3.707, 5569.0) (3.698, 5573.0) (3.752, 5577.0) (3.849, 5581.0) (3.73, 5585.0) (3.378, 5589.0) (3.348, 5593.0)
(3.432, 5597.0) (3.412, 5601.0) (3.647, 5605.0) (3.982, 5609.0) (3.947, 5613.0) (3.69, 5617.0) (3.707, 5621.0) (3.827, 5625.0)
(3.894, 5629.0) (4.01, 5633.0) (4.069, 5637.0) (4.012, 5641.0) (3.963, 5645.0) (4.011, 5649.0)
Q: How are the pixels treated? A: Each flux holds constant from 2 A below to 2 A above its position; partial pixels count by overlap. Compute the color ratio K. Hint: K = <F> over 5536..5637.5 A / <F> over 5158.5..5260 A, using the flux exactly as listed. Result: 1.57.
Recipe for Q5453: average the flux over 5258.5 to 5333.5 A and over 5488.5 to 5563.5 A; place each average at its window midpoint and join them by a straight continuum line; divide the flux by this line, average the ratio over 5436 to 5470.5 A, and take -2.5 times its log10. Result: 0.02 mag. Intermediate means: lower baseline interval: 3.02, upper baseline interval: 3.78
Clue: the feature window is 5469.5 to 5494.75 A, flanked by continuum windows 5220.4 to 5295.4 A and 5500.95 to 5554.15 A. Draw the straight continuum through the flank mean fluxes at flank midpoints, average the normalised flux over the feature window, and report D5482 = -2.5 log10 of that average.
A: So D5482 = -0.01 mag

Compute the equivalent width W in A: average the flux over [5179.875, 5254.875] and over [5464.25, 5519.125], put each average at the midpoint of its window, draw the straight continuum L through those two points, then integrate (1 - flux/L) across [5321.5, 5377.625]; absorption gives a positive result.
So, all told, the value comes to -4.3 A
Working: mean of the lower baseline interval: 2.5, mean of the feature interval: 3.26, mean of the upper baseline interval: 3.59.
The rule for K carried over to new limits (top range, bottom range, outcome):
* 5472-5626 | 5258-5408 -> 1.16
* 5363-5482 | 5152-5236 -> 1.59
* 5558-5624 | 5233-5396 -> 1.16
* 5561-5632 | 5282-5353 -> 1.16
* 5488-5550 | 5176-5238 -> 1.63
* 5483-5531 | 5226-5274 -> 1.29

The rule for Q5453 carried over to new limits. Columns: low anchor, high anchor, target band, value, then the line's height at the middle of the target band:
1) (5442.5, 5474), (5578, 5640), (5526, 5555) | -0.08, 3.63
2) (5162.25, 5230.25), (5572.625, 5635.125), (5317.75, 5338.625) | -0.17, 2.64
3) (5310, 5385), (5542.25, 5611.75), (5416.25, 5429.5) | -0.08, 3.47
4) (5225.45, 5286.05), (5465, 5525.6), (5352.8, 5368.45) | -0.13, 3.2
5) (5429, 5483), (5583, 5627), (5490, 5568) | -0.06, 3.56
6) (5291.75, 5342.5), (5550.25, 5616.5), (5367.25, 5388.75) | -0.07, 3.31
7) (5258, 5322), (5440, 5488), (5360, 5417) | -0.04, 3.32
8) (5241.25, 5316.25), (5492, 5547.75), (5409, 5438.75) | -0.02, 3.44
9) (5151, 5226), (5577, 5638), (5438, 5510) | -0.12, 3.21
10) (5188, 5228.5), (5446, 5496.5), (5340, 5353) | -0.07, 2.98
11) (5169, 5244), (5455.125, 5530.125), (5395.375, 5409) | 0.00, 3.19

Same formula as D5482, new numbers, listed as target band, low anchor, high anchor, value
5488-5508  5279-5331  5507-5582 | 0.00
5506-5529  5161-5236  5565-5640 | -0.06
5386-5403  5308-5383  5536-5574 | 0.00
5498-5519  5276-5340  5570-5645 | 0.01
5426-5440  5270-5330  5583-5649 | -0.01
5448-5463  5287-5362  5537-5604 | 0.04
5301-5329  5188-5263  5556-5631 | -0.13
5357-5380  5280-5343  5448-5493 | -0.05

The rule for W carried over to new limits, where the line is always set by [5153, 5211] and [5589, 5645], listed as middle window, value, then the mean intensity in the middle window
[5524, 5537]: -1.7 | 3.85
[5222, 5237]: -4.7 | 2.83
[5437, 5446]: -1.7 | 3.6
